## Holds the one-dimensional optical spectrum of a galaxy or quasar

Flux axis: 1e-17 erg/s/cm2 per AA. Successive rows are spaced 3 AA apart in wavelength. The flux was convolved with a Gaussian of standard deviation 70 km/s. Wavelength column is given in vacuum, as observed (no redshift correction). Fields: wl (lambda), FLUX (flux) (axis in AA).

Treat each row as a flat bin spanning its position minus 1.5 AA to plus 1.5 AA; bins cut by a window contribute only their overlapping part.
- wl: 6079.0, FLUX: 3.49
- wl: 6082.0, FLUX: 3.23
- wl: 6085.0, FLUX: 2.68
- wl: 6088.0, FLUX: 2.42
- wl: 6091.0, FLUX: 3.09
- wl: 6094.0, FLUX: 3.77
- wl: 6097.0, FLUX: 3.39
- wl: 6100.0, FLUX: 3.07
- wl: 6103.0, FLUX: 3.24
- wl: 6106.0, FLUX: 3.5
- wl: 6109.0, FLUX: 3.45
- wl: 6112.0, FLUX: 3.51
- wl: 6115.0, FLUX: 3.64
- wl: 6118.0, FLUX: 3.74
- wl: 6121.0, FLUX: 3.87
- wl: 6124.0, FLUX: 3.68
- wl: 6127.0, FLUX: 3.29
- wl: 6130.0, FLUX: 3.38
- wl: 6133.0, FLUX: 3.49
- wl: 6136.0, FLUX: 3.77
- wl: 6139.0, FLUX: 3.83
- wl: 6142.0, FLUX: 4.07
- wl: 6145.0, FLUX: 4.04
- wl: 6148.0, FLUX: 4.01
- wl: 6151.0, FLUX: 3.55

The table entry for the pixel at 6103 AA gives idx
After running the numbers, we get 3.24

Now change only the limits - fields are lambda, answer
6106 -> 3.5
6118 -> 3.74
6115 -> 3.64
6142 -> 4.07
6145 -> 4.04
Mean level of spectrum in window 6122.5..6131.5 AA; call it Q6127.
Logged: 3.45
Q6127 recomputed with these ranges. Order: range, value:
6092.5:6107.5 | 3.39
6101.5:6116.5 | 3.47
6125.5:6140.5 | 3.55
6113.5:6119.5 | 3.69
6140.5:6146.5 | 4.06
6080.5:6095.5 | 3.04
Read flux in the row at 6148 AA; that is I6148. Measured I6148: 4.01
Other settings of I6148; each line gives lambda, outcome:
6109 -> 3.45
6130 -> 3.38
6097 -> 3.39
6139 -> 3.83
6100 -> 3.07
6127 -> 3.29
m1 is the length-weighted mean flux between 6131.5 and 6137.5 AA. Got 3.63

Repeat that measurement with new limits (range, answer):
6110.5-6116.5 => 3.57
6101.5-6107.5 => 3.37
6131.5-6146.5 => 3.84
